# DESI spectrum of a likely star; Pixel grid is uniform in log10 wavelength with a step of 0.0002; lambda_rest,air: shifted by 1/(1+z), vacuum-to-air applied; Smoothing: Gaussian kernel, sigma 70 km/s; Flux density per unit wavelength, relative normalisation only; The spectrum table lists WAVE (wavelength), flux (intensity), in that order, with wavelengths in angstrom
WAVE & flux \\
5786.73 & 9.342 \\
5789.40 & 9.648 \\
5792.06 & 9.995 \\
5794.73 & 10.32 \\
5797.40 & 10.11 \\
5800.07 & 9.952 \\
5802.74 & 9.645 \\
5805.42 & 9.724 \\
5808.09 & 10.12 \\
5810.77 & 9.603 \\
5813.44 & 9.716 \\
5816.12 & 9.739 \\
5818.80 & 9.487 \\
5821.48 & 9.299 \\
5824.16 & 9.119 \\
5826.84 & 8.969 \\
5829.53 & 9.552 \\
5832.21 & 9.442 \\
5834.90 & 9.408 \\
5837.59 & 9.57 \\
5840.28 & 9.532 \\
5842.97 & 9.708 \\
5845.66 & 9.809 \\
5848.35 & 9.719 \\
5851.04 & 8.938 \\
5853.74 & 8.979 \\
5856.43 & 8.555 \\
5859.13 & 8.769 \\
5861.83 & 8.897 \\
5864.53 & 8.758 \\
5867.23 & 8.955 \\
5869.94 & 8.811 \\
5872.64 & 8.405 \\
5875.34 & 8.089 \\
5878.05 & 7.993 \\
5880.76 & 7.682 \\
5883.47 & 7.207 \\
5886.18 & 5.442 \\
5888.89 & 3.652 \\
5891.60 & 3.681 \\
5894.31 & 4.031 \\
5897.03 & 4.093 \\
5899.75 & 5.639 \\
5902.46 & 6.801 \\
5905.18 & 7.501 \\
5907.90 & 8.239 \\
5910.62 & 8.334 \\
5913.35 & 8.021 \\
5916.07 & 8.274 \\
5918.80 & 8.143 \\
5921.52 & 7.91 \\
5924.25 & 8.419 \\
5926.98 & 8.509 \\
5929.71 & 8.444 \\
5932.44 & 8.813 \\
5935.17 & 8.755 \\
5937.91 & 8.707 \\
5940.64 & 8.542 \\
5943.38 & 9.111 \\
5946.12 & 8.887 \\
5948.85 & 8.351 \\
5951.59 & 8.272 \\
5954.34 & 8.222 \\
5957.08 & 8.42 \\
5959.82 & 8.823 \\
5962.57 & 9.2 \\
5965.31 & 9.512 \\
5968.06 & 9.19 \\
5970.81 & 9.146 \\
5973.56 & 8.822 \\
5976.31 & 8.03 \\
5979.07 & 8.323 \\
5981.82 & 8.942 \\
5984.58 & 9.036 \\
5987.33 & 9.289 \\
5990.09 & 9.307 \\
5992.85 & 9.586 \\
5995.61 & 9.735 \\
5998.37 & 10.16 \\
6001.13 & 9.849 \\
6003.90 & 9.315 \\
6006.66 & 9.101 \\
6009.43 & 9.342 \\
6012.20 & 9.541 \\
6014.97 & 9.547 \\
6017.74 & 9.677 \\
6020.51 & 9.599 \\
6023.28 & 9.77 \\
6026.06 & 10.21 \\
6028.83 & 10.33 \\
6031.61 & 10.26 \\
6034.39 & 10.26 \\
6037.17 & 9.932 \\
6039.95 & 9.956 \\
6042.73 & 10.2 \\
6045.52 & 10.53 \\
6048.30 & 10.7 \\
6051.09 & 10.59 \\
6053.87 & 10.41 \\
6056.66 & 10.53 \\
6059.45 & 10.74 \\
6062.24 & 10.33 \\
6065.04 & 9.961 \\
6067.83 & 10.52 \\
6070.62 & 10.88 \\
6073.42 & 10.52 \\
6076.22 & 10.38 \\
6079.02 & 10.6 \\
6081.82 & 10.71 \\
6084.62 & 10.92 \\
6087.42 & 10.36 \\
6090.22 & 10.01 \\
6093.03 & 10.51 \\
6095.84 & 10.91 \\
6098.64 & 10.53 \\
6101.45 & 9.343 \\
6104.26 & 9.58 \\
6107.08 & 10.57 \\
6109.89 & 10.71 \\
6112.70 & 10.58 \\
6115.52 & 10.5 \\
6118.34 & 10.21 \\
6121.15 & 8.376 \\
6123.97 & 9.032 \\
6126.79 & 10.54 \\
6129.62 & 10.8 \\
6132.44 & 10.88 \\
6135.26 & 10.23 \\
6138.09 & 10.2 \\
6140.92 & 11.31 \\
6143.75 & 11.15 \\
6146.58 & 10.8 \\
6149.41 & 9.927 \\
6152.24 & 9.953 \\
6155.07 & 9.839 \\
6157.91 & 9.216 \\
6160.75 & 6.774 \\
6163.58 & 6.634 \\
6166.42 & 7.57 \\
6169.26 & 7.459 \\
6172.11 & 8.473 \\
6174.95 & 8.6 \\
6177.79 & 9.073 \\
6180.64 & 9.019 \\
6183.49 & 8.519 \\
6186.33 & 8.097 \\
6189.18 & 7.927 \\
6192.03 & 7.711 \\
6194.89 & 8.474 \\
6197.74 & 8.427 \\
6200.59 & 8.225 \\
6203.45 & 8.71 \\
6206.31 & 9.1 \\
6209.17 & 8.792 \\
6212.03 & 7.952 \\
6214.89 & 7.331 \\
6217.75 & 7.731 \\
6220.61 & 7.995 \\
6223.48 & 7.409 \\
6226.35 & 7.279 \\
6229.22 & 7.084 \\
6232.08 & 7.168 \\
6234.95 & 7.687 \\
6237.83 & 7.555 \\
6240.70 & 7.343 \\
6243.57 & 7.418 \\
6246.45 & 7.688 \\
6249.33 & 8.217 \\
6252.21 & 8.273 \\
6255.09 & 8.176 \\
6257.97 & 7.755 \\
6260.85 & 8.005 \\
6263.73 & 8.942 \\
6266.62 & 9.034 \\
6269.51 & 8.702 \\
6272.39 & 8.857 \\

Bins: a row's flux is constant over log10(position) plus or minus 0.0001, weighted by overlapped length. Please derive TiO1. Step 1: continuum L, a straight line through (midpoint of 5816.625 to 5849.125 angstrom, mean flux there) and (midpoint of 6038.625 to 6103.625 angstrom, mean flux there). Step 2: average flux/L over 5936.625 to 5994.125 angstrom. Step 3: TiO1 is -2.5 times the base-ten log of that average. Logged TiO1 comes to 0.13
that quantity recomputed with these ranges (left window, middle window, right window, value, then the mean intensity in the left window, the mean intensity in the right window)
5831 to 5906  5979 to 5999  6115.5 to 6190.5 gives -0.112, 7.78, 9.28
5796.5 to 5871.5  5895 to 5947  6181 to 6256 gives 0.148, 9.38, 7.95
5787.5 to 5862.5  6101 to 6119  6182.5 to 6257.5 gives -0.221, 9.51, 7.93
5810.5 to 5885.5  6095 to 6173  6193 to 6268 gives -0.178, 8.98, 7.99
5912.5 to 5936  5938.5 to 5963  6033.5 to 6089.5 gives 0.017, 8.37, 10.4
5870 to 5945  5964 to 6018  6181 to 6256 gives -0.224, 7.38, 7.95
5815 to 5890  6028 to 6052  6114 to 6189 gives -0.136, 8.67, 9.33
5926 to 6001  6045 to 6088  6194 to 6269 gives -0.227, 8.91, 8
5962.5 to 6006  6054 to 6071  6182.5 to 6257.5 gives -0.190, 9.22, 7.93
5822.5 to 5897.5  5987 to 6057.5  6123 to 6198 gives -0.146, 8.11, 9.14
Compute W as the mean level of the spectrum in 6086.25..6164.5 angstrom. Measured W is 10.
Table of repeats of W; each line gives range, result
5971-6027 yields 9.35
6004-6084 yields 10.2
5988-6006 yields 9.62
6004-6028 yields 9.6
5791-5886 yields 9.16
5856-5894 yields 7.37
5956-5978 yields 8.89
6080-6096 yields 10.5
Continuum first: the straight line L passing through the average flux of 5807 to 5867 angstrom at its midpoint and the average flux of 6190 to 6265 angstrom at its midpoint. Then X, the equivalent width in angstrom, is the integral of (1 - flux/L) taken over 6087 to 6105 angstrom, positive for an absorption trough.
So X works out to -3.8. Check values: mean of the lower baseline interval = 9.34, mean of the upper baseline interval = 7.94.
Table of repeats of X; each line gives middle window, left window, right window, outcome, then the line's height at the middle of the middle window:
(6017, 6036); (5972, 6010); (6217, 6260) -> -2.2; 8.98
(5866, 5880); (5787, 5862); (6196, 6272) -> 1.4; 9.34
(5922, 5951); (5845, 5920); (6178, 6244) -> -3.9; 7.6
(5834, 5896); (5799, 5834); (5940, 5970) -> 8.8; 9.29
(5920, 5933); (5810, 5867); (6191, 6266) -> 0.9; 9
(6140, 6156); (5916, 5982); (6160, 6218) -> -4.4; 8.23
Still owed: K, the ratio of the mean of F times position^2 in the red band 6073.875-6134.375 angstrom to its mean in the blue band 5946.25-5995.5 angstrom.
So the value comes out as 1.21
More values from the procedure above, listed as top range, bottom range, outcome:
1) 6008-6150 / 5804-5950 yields 1.33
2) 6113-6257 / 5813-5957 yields 1.16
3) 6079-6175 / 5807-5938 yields 1.30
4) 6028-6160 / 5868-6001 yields 1.34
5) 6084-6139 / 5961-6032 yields 1.13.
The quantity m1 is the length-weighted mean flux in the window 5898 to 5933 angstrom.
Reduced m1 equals 7.86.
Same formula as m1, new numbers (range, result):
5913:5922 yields 8.12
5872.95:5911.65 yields 6.35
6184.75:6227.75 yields 8.08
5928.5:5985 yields 8.74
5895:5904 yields 5.44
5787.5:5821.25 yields 9.81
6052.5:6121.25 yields 10.4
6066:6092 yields 10.5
